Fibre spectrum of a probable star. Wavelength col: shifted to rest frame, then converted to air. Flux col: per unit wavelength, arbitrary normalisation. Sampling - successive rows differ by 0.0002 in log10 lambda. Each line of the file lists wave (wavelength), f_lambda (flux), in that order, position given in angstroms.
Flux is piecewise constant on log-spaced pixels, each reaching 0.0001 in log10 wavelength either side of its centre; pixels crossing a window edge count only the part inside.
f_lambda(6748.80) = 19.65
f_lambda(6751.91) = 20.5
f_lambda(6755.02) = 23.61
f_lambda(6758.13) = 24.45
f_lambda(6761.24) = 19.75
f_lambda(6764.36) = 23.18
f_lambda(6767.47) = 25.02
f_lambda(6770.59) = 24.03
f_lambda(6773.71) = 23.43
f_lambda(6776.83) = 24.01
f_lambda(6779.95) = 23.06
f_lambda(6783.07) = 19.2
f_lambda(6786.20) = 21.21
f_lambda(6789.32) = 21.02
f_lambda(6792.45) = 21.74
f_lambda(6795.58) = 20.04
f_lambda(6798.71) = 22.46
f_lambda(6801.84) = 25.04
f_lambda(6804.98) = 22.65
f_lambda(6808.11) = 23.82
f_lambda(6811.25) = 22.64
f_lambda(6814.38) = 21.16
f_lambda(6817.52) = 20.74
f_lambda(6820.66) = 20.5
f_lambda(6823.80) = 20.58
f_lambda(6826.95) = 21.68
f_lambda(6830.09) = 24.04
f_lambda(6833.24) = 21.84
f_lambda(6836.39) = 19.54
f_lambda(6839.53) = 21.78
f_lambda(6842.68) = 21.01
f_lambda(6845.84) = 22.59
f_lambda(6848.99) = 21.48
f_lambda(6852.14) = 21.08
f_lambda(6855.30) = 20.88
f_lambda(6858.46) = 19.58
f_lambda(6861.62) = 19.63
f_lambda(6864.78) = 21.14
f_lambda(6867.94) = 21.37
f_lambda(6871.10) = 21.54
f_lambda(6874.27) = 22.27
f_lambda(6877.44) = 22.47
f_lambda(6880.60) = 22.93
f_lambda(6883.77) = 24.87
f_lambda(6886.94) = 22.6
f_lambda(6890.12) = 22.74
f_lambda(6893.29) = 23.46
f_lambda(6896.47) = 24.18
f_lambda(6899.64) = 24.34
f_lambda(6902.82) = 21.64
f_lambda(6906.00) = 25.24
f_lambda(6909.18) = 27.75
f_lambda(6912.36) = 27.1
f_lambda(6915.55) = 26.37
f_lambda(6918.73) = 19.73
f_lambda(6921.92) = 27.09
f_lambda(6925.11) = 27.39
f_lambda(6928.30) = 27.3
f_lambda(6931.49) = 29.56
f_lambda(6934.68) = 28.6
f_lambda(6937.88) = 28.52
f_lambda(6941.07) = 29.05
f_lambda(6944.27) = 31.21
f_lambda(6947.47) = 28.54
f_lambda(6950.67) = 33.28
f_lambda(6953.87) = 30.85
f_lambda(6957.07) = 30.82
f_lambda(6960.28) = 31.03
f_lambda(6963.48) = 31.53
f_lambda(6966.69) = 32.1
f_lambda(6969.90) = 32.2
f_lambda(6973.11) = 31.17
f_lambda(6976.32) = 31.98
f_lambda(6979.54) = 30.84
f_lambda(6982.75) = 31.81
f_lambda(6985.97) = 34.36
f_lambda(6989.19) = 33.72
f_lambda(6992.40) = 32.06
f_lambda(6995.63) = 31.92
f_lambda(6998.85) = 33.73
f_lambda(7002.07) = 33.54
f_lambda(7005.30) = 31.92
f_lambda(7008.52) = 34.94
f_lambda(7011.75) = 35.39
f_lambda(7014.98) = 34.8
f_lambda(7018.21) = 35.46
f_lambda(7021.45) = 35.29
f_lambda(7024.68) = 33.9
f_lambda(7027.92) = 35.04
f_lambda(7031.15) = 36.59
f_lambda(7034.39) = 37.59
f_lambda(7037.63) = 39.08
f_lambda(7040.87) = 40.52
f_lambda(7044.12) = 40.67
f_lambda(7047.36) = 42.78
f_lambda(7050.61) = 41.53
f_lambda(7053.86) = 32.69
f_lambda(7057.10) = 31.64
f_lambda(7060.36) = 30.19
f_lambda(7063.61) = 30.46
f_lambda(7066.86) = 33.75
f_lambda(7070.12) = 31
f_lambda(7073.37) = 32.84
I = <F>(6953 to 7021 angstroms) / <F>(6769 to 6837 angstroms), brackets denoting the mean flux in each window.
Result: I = 1.48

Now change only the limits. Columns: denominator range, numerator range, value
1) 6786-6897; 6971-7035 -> 1.54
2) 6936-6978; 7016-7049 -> 1.22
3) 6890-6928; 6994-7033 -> 1.38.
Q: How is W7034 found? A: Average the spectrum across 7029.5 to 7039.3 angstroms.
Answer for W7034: 37.8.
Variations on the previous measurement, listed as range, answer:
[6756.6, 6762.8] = 22.1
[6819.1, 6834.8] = 21.7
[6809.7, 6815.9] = 21.9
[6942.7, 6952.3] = 31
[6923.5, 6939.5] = 28.3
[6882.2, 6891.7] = 23.4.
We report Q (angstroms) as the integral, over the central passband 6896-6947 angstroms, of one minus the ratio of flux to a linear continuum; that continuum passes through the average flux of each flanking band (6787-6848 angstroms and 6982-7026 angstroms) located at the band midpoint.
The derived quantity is 3.4 angstroms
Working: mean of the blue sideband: 21.8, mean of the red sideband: 33.8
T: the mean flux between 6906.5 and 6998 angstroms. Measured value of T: 29.9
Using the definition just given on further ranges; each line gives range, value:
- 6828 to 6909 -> 22.3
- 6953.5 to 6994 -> 31.9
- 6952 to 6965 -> 31.1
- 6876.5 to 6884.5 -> 23.4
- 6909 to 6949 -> 27.5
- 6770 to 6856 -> 21.9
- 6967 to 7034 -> 33.6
